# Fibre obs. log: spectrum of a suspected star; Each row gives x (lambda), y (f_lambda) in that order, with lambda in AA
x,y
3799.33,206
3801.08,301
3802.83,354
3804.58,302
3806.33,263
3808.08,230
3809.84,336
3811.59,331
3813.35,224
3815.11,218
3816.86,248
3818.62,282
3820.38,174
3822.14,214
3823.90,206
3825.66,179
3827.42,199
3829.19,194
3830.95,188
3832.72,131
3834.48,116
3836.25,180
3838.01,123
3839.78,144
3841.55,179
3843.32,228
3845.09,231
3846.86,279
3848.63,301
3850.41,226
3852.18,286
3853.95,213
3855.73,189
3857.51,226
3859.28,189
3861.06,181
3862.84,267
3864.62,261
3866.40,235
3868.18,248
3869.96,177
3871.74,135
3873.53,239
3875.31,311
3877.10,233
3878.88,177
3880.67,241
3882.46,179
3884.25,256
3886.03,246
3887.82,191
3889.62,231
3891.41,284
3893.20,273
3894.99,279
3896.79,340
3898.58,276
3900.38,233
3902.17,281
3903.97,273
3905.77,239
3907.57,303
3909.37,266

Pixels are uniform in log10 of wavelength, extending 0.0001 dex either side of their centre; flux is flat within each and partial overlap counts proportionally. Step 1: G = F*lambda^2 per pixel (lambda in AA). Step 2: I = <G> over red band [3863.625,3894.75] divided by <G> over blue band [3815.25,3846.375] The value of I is 1.24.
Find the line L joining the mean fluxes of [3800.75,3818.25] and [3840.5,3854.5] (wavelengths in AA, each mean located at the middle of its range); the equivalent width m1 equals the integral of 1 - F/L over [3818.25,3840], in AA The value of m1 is 7.0 AA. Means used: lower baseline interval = 280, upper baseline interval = 242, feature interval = 178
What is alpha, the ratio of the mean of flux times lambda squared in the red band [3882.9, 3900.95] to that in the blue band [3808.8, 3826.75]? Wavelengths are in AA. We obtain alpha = 1.1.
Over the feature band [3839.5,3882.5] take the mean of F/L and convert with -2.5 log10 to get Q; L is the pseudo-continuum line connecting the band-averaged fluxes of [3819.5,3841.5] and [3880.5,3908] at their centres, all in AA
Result -0.07 mag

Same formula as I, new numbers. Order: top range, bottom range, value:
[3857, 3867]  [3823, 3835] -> 1.32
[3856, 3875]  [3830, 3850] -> 1.15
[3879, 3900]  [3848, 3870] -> 1.10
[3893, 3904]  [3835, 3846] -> 1.61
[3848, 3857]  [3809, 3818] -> 0.90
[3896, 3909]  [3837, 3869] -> 1.28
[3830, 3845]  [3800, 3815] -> 0.58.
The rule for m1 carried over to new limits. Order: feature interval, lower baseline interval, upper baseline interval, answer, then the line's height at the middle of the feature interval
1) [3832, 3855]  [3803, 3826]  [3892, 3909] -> 5.1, 260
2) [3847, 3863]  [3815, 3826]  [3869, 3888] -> -0.9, 218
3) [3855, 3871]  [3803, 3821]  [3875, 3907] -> 2.4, 257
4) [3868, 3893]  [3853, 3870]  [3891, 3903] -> 2.7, 253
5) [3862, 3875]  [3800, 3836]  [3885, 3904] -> 1.4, 253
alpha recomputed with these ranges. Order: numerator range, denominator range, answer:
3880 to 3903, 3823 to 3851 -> 1.35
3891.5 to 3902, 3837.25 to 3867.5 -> 1.30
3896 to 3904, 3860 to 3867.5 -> 1.22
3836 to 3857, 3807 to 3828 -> 0.92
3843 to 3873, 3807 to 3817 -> 0.88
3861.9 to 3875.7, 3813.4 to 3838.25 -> 1.23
